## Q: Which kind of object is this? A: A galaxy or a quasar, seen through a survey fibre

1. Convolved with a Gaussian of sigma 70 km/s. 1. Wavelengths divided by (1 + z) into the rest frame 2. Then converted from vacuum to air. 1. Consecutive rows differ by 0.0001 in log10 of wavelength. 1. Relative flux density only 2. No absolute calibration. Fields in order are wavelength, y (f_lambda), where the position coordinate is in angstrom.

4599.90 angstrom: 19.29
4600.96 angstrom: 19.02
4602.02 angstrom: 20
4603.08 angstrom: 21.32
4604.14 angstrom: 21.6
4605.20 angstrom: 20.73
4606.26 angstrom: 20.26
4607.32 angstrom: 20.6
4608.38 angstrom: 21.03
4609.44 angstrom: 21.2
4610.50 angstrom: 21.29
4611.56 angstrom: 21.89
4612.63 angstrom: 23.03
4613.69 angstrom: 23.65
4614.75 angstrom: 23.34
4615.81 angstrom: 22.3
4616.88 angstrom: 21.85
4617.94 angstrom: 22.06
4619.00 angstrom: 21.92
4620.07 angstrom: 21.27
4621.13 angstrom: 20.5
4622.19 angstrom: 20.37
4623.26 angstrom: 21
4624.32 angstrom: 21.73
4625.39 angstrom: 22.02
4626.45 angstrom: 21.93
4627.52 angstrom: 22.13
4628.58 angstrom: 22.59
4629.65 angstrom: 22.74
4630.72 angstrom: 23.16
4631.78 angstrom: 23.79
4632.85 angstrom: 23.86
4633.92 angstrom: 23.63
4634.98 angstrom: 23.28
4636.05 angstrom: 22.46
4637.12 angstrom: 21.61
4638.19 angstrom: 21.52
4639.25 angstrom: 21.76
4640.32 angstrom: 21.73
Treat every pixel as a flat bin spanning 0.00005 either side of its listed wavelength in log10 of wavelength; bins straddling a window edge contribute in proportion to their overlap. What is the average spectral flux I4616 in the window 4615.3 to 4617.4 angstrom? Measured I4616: 22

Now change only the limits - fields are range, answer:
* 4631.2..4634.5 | 23.8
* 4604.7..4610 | 20.8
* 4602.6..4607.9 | 20.9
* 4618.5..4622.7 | 21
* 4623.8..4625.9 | 21.8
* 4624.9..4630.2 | 22.3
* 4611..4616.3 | 22.8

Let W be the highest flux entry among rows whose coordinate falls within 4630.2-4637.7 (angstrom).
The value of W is 23.86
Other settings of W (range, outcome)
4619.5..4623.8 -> 21.27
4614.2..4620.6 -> 23.34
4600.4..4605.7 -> 21.6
